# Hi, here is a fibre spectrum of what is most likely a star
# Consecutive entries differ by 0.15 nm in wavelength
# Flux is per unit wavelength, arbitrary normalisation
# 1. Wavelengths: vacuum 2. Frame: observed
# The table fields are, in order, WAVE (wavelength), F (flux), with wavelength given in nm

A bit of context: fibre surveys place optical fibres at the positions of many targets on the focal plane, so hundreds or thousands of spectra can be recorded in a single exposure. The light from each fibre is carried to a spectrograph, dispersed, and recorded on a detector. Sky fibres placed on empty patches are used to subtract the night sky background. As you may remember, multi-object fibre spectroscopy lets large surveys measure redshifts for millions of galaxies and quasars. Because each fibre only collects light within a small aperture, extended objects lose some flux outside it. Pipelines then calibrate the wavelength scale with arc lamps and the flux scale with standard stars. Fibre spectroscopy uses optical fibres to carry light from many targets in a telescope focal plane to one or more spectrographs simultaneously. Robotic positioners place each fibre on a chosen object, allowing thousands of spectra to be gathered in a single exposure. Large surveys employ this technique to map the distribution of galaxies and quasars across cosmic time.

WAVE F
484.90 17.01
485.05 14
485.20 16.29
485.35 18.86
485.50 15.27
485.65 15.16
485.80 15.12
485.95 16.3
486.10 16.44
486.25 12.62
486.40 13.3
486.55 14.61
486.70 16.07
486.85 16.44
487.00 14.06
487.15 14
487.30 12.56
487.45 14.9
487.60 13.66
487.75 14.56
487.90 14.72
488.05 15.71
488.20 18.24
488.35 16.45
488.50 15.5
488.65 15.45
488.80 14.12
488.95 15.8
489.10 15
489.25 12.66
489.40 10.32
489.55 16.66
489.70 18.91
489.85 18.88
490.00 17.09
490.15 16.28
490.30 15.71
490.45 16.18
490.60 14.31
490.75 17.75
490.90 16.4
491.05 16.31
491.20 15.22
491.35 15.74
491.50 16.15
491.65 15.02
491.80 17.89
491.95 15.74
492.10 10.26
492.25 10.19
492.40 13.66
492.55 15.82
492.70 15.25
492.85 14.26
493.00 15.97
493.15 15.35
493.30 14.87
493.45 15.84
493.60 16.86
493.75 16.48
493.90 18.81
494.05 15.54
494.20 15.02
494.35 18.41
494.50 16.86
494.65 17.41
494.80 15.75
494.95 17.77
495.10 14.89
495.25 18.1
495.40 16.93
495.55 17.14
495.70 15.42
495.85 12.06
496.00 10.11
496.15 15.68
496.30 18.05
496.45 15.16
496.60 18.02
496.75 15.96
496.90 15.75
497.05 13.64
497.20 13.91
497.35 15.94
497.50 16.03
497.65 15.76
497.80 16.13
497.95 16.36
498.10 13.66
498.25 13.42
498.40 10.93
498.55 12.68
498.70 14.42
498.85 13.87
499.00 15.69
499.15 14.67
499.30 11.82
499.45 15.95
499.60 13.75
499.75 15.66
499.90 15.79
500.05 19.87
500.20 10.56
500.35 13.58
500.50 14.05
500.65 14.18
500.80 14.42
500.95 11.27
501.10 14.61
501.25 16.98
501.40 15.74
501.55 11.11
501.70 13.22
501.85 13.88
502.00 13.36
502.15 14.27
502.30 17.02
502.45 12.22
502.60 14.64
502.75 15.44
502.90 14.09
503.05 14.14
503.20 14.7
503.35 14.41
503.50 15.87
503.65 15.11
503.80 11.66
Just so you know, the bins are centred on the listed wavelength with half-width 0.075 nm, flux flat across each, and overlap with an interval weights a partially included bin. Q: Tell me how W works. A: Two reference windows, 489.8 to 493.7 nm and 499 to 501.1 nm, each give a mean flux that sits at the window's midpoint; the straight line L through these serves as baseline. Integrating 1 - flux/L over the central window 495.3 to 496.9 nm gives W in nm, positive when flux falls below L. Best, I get -0.067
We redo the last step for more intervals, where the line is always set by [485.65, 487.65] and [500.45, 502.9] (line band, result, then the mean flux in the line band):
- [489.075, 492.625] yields -0.20 nm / 15.3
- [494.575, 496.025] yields -0.14 nm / 15.7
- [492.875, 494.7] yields -0.25 nm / 16.4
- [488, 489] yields -0.09 nm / 15.9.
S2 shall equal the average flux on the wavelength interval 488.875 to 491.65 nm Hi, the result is 15.8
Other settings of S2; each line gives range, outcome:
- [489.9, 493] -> 15.3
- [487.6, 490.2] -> 15.6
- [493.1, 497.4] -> 15.9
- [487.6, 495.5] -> 15.7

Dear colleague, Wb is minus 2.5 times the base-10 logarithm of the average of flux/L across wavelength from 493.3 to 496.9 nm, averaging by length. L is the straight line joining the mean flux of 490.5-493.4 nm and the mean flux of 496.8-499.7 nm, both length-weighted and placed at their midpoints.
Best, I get -0.10 mag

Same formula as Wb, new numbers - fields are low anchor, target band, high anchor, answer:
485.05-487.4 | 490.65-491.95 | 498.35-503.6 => -0.10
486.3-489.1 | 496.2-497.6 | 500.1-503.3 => -0.11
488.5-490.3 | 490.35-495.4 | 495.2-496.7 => -0.01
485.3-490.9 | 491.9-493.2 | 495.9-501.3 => 0.08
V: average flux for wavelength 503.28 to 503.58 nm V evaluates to 15.2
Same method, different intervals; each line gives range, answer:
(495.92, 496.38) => 14.6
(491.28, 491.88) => 16.2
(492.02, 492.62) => 12.5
